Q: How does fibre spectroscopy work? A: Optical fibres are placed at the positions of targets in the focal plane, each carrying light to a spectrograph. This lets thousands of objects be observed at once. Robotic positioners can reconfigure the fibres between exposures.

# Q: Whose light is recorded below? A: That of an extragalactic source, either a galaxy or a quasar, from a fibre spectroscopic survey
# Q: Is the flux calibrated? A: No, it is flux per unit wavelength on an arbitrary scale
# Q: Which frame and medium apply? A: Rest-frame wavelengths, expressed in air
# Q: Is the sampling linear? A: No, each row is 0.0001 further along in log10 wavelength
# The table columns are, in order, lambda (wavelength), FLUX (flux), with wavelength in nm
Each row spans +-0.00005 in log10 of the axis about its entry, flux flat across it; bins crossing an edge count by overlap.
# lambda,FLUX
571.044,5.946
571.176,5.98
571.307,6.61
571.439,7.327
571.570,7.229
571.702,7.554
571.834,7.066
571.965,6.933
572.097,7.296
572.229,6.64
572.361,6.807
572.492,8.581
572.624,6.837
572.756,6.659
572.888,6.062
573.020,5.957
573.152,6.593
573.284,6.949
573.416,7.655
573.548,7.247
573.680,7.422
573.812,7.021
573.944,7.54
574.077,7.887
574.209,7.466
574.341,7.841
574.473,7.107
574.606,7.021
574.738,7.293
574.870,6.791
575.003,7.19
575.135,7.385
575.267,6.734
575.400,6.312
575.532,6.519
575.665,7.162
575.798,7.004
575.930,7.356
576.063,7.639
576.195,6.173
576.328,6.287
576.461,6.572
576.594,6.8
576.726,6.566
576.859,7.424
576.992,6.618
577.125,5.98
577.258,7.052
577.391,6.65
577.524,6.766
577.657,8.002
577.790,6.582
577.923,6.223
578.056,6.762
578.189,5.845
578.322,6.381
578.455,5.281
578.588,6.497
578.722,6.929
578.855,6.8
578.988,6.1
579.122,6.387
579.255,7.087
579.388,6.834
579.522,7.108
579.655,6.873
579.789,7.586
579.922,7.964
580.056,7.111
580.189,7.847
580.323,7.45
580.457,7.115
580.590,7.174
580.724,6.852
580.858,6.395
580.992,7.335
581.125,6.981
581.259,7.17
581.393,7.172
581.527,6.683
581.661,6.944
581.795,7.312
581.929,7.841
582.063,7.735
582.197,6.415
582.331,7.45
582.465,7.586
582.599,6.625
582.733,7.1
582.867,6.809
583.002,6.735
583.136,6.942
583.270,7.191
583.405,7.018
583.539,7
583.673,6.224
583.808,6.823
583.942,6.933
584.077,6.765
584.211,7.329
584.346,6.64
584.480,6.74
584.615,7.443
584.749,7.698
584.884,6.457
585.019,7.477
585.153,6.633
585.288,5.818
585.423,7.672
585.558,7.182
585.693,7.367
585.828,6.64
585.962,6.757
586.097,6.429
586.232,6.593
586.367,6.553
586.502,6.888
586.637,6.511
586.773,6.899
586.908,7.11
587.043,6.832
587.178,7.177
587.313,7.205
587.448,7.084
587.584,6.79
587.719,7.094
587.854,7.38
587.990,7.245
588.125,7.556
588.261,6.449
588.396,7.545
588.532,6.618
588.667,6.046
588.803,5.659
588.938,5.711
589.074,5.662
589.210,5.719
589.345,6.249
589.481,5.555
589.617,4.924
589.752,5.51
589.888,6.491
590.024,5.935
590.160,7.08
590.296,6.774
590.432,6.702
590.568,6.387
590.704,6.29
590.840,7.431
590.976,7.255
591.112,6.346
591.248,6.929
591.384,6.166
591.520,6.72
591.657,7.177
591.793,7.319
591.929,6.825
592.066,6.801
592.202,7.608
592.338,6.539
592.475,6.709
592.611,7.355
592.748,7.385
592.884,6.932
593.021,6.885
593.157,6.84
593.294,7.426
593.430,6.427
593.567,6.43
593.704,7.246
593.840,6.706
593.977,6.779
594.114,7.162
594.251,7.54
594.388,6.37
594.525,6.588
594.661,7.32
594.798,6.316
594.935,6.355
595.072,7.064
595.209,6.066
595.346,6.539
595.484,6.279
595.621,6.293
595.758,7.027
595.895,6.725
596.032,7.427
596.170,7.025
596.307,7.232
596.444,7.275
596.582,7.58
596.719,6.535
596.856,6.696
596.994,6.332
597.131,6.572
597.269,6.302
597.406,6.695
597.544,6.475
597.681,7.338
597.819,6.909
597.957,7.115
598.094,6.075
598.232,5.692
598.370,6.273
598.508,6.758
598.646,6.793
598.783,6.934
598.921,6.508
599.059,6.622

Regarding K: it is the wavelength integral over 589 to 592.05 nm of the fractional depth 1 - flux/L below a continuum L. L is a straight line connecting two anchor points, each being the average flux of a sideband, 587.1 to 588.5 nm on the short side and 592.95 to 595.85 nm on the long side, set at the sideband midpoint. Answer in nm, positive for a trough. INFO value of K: 0.234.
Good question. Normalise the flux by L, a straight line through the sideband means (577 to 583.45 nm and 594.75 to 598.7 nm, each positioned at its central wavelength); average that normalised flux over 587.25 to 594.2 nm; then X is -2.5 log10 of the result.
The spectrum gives 0.01 mag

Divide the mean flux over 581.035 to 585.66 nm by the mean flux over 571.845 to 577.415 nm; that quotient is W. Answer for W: 1.0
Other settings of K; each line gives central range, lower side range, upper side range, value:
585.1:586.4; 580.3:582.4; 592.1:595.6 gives 0.05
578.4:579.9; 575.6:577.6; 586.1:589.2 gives 0.01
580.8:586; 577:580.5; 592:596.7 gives -0.13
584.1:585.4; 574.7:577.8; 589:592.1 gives -0.06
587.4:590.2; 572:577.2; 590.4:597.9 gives 0.20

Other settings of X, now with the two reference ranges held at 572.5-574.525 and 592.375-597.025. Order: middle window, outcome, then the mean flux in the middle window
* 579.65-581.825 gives -0.02 mag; 7.18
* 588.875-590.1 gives 0.20 mag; 5.76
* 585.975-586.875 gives 0.05 mag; 6.66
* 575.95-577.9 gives 0.05 mag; 6.79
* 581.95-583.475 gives -0.01 mag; 7.08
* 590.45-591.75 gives 0.02 mag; 6.75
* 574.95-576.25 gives 0.02 mag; 6.96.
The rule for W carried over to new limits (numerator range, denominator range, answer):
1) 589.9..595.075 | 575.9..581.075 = 1.00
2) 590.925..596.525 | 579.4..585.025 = 0.97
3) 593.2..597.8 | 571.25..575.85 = 0.96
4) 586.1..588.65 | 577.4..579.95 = 1.03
